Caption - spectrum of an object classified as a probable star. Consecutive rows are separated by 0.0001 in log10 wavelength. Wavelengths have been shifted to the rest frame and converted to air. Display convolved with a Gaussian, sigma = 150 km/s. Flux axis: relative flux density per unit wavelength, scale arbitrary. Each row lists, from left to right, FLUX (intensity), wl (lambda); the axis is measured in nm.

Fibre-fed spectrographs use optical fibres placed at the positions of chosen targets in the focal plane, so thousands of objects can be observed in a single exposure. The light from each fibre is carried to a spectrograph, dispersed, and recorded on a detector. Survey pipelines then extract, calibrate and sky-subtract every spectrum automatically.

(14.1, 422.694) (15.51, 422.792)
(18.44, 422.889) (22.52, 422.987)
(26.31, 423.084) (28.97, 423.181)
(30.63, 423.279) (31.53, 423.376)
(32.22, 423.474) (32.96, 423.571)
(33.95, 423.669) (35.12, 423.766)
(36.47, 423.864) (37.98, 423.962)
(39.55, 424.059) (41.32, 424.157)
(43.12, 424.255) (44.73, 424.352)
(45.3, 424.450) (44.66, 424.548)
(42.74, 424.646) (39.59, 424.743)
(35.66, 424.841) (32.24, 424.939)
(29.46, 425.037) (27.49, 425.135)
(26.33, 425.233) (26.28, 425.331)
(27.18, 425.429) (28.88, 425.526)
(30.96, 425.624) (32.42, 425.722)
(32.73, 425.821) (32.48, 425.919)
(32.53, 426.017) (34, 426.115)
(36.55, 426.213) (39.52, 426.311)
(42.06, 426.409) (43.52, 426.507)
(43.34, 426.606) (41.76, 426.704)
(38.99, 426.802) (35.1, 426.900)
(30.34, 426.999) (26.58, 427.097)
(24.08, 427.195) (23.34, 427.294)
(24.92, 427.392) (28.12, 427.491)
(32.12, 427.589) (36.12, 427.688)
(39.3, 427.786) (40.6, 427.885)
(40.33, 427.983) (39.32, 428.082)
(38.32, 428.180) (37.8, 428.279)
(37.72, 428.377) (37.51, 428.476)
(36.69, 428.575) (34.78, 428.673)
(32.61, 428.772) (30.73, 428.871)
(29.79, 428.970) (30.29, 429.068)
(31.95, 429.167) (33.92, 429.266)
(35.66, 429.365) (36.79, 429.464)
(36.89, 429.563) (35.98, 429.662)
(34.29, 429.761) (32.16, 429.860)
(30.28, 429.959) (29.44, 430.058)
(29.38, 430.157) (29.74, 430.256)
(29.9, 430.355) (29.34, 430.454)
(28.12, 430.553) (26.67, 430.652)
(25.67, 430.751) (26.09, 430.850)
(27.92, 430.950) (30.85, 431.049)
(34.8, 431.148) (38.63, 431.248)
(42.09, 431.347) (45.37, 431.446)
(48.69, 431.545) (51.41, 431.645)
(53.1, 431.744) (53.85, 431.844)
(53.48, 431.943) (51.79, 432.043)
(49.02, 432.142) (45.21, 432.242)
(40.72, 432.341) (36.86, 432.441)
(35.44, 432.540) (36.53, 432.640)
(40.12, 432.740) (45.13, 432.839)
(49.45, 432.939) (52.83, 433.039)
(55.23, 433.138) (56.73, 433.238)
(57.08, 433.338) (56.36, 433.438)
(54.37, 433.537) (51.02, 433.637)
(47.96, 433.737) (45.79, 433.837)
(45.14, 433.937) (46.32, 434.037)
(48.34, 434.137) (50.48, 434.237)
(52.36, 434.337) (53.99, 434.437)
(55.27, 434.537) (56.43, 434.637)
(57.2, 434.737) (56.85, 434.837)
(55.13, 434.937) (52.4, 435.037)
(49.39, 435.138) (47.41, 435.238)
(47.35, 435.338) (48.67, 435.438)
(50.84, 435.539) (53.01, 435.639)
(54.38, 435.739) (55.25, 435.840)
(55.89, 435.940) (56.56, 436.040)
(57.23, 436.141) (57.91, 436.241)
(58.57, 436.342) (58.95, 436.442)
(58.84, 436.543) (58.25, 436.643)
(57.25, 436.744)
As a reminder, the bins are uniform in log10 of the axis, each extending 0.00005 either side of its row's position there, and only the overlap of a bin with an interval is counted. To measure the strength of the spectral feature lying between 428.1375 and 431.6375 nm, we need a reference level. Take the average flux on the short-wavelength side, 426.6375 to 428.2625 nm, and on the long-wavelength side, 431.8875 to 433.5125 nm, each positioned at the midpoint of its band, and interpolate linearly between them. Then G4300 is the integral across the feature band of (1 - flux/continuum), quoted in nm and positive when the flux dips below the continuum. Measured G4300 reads 0.55 nm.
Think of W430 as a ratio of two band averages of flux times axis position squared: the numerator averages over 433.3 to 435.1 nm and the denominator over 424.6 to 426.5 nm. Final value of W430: 1.63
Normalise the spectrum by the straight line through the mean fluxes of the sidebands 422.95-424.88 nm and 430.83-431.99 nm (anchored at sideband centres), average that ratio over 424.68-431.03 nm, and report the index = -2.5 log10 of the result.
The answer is 0.196 mag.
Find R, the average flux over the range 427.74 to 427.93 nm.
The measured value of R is 39.8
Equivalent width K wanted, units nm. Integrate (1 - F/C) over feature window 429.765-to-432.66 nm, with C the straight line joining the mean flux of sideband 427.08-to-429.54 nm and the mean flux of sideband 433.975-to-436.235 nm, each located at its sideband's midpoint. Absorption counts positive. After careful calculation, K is 0.31 nm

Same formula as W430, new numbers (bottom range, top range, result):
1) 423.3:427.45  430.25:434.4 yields 1.30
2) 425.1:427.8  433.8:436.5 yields 1.68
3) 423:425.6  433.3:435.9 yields 1.58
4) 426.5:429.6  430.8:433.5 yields 1.33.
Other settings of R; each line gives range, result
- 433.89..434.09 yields 45.8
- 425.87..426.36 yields 35.1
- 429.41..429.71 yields 36.5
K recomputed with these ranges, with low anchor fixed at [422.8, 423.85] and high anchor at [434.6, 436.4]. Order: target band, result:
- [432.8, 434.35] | -0.03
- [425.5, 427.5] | 0.10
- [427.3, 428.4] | 0.09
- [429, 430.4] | 0.31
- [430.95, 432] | 0.03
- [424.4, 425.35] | -0.10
